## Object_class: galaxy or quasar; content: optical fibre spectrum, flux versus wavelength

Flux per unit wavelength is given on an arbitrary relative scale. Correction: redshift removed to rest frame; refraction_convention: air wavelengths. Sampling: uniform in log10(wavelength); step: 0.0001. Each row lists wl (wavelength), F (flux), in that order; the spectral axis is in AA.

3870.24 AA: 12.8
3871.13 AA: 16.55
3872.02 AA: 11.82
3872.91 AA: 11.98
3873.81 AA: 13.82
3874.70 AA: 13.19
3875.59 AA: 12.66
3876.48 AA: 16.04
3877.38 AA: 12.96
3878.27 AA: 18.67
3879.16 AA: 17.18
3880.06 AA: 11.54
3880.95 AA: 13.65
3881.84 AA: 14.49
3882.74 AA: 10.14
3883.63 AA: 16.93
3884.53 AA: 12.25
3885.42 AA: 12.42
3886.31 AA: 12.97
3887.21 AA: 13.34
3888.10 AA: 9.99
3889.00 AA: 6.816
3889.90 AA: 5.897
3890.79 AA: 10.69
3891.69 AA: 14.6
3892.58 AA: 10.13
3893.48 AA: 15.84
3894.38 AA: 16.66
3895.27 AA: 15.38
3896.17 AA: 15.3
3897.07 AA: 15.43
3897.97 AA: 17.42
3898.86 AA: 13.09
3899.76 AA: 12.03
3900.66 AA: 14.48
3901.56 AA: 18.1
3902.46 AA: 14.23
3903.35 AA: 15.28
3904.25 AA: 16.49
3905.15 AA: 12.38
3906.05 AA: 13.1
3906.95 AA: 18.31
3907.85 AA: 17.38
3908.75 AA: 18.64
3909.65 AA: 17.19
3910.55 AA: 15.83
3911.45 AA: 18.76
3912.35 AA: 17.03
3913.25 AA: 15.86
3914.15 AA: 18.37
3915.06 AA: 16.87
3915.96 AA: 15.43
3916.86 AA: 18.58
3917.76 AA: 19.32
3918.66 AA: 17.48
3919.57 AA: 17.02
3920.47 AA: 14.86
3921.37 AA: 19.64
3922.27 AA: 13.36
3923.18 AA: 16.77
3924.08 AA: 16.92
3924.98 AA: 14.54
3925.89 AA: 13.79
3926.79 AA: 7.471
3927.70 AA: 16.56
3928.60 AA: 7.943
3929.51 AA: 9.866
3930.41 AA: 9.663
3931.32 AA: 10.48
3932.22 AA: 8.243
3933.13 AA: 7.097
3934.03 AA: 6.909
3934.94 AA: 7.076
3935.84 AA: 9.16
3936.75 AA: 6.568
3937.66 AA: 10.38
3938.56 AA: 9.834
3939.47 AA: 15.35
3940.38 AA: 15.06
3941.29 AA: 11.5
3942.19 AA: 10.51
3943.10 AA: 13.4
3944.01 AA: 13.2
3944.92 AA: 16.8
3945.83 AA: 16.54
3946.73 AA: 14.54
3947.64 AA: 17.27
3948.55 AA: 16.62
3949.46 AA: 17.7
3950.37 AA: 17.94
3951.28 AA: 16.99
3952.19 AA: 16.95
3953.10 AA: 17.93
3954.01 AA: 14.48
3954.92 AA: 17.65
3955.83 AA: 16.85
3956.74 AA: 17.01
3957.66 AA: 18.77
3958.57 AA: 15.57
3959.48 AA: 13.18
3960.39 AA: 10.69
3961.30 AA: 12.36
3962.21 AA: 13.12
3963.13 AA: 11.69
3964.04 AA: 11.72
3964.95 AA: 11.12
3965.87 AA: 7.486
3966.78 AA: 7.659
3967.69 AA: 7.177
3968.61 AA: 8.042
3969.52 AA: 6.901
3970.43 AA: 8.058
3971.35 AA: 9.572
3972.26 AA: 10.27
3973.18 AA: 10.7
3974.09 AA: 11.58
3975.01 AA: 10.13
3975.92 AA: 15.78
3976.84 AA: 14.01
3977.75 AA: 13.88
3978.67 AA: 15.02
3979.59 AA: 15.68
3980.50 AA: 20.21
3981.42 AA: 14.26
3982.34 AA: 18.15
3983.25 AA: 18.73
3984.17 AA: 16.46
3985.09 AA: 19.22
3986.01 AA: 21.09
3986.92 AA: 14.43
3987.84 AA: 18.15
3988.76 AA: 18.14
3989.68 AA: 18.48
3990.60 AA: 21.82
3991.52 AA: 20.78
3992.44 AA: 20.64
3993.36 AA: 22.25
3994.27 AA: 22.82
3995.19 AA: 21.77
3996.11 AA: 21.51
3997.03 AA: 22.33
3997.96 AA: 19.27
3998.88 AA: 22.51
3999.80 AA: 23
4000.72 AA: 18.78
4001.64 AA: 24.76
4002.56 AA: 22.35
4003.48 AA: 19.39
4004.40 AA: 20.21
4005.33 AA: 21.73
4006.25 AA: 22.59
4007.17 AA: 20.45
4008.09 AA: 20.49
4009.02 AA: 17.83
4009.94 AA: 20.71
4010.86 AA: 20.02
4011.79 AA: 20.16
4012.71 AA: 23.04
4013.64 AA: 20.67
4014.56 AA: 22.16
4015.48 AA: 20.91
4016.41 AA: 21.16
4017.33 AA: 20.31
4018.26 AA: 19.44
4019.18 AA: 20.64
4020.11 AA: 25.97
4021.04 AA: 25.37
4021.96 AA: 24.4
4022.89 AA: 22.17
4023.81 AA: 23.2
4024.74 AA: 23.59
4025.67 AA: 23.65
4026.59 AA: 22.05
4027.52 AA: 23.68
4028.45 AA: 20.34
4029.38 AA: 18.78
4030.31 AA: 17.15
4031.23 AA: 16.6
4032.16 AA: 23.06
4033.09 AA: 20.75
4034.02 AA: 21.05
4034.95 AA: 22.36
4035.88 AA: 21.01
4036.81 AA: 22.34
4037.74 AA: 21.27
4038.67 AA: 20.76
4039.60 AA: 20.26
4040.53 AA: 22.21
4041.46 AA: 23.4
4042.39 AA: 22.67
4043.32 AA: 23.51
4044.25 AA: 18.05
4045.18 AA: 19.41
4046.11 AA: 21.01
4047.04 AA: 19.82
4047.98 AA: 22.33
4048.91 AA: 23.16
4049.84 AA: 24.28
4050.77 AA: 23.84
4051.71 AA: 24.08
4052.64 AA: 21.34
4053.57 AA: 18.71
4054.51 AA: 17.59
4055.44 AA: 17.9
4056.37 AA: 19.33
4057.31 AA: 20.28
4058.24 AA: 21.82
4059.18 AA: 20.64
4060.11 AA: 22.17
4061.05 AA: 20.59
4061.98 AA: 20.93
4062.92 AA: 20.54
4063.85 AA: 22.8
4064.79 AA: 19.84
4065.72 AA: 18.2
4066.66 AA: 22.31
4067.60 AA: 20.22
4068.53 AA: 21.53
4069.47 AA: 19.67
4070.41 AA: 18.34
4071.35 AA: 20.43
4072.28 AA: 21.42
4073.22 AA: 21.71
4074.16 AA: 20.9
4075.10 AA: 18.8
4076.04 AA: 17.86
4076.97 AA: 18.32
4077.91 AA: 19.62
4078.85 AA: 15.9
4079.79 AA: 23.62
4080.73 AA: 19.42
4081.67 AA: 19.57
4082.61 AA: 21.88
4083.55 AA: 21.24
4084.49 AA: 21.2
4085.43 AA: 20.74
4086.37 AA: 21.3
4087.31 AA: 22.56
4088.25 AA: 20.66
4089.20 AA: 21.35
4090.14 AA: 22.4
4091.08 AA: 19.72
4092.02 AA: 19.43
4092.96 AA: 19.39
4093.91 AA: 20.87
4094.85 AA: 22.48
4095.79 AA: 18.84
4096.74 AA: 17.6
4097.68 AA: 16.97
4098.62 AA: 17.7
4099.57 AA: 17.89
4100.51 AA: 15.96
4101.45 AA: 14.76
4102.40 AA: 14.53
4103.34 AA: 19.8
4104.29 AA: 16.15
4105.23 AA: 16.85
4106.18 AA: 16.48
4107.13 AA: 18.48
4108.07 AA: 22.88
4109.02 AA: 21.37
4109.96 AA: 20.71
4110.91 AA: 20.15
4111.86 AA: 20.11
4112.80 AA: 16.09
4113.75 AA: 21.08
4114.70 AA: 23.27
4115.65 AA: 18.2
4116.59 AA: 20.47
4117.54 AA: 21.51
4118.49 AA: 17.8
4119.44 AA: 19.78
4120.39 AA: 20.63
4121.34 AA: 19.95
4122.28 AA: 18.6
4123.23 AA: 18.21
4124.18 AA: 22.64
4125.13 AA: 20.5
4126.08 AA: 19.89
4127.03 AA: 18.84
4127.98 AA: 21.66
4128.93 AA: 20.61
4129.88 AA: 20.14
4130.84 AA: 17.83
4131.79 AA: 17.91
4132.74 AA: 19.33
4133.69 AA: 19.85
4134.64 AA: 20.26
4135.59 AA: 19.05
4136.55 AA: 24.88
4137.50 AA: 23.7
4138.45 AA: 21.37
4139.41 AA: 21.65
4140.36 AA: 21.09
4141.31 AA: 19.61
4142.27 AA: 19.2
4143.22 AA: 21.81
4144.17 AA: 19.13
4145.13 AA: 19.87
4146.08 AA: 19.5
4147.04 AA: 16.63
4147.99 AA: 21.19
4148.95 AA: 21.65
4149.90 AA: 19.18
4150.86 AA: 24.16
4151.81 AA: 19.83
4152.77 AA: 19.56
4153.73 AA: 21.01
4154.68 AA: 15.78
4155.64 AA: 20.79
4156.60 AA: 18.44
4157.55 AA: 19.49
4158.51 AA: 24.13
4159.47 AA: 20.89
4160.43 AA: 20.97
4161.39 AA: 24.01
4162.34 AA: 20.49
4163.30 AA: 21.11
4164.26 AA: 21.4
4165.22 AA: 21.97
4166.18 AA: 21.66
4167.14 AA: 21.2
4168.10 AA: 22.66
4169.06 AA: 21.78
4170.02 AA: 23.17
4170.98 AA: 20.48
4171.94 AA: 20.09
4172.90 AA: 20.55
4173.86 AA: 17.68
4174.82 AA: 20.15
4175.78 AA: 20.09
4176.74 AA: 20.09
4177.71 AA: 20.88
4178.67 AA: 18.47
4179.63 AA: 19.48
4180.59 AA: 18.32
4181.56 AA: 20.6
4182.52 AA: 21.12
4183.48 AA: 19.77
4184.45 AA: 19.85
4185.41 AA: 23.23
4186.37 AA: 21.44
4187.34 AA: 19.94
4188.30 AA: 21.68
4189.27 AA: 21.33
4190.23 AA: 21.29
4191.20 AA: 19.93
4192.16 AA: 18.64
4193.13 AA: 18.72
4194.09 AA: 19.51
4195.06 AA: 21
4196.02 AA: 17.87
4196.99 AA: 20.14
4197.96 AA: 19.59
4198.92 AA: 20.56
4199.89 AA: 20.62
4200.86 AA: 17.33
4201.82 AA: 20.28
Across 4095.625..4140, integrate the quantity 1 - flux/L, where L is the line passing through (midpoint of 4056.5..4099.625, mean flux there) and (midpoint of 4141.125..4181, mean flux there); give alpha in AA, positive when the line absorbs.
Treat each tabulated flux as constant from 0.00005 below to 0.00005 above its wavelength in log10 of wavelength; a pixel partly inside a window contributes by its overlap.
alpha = 2.0 AA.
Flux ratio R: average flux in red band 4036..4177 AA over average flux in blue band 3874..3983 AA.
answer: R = 1.48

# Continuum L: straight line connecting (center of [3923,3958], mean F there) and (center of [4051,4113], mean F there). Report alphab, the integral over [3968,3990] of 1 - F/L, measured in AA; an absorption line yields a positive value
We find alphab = 1.1 AA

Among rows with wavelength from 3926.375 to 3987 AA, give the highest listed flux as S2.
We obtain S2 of 21.09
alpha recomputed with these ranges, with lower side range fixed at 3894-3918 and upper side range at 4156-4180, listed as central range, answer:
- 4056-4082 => -1.59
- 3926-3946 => 7.00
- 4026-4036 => -1.22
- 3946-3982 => 7.63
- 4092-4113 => 1.25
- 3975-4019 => -4.53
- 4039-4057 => -2.40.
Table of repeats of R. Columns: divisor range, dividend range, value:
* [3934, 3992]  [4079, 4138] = 1.41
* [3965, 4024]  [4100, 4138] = 1.07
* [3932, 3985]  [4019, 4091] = 1.61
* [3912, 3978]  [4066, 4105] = 1.48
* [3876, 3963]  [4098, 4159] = 1.39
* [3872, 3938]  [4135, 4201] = 1.49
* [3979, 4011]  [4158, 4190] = 1.05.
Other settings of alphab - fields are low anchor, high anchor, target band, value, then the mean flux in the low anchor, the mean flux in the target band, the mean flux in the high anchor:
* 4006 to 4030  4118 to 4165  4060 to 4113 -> 3.09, 21.6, 19.7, 20.3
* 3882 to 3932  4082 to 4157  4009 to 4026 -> -4.64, 14.4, 22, 19.8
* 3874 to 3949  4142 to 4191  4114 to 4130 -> -0.63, 13.9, 20.2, 20.6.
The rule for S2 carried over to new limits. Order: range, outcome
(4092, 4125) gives 23.27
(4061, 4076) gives 22.8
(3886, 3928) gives 19.64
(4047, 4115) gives 24.28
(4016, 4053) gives 25.97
